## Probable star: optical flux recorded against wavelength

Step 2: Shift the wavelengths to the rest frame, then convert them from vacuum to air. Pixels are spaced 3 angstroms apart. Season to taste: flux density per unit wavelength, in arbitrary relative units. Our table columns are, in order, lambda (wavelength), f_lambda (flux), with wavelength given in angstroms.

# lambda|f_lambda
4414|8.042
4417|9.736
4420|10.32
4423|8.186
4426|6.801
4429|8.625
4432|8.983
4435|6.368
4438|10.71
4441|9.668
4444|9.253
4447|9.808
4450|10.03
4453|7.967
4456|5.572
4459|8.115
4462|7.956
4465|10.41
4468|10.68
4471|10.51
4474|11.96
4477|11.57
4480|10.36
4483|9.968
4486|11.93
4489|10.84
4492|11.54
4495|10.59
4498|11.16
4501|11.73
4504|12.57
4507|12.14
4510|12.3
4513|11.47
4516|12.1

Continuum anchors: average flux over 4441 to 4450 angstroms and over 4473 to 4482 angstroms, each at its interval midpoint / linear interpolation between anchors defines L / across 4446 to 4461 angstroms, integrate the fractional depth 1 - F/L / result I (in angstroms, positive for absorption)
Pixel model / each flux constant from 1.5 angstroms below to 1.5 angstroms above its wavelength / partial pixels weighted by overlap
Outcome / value 2.6 angstroms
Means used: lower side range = 9.64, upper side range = 11.2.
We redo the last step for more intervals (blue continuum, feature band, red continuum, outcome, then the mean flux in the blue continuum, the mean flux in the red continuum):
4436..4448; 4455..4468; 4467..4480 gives 2.7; 9.72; 11.1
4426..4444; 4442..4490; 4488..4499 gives 0.9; 8.73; 11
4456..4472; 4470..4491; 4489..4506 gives -1.6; 9.13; 11.5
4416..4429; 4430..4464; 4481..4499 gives 3.2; 8.71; 11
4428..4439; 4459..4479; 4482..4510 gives -0.2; 8.58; 11.5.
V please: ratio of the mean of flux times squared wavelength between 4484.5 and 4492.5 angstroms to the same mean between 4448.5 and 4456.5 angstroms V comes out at 1.4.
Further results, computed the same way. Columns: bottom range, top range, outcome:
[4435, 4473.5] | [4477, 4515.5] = 1.27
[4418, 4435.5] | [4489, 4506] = 1.42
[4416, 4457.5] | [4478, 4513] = 1.34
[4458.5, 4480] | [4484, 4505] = 1.12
